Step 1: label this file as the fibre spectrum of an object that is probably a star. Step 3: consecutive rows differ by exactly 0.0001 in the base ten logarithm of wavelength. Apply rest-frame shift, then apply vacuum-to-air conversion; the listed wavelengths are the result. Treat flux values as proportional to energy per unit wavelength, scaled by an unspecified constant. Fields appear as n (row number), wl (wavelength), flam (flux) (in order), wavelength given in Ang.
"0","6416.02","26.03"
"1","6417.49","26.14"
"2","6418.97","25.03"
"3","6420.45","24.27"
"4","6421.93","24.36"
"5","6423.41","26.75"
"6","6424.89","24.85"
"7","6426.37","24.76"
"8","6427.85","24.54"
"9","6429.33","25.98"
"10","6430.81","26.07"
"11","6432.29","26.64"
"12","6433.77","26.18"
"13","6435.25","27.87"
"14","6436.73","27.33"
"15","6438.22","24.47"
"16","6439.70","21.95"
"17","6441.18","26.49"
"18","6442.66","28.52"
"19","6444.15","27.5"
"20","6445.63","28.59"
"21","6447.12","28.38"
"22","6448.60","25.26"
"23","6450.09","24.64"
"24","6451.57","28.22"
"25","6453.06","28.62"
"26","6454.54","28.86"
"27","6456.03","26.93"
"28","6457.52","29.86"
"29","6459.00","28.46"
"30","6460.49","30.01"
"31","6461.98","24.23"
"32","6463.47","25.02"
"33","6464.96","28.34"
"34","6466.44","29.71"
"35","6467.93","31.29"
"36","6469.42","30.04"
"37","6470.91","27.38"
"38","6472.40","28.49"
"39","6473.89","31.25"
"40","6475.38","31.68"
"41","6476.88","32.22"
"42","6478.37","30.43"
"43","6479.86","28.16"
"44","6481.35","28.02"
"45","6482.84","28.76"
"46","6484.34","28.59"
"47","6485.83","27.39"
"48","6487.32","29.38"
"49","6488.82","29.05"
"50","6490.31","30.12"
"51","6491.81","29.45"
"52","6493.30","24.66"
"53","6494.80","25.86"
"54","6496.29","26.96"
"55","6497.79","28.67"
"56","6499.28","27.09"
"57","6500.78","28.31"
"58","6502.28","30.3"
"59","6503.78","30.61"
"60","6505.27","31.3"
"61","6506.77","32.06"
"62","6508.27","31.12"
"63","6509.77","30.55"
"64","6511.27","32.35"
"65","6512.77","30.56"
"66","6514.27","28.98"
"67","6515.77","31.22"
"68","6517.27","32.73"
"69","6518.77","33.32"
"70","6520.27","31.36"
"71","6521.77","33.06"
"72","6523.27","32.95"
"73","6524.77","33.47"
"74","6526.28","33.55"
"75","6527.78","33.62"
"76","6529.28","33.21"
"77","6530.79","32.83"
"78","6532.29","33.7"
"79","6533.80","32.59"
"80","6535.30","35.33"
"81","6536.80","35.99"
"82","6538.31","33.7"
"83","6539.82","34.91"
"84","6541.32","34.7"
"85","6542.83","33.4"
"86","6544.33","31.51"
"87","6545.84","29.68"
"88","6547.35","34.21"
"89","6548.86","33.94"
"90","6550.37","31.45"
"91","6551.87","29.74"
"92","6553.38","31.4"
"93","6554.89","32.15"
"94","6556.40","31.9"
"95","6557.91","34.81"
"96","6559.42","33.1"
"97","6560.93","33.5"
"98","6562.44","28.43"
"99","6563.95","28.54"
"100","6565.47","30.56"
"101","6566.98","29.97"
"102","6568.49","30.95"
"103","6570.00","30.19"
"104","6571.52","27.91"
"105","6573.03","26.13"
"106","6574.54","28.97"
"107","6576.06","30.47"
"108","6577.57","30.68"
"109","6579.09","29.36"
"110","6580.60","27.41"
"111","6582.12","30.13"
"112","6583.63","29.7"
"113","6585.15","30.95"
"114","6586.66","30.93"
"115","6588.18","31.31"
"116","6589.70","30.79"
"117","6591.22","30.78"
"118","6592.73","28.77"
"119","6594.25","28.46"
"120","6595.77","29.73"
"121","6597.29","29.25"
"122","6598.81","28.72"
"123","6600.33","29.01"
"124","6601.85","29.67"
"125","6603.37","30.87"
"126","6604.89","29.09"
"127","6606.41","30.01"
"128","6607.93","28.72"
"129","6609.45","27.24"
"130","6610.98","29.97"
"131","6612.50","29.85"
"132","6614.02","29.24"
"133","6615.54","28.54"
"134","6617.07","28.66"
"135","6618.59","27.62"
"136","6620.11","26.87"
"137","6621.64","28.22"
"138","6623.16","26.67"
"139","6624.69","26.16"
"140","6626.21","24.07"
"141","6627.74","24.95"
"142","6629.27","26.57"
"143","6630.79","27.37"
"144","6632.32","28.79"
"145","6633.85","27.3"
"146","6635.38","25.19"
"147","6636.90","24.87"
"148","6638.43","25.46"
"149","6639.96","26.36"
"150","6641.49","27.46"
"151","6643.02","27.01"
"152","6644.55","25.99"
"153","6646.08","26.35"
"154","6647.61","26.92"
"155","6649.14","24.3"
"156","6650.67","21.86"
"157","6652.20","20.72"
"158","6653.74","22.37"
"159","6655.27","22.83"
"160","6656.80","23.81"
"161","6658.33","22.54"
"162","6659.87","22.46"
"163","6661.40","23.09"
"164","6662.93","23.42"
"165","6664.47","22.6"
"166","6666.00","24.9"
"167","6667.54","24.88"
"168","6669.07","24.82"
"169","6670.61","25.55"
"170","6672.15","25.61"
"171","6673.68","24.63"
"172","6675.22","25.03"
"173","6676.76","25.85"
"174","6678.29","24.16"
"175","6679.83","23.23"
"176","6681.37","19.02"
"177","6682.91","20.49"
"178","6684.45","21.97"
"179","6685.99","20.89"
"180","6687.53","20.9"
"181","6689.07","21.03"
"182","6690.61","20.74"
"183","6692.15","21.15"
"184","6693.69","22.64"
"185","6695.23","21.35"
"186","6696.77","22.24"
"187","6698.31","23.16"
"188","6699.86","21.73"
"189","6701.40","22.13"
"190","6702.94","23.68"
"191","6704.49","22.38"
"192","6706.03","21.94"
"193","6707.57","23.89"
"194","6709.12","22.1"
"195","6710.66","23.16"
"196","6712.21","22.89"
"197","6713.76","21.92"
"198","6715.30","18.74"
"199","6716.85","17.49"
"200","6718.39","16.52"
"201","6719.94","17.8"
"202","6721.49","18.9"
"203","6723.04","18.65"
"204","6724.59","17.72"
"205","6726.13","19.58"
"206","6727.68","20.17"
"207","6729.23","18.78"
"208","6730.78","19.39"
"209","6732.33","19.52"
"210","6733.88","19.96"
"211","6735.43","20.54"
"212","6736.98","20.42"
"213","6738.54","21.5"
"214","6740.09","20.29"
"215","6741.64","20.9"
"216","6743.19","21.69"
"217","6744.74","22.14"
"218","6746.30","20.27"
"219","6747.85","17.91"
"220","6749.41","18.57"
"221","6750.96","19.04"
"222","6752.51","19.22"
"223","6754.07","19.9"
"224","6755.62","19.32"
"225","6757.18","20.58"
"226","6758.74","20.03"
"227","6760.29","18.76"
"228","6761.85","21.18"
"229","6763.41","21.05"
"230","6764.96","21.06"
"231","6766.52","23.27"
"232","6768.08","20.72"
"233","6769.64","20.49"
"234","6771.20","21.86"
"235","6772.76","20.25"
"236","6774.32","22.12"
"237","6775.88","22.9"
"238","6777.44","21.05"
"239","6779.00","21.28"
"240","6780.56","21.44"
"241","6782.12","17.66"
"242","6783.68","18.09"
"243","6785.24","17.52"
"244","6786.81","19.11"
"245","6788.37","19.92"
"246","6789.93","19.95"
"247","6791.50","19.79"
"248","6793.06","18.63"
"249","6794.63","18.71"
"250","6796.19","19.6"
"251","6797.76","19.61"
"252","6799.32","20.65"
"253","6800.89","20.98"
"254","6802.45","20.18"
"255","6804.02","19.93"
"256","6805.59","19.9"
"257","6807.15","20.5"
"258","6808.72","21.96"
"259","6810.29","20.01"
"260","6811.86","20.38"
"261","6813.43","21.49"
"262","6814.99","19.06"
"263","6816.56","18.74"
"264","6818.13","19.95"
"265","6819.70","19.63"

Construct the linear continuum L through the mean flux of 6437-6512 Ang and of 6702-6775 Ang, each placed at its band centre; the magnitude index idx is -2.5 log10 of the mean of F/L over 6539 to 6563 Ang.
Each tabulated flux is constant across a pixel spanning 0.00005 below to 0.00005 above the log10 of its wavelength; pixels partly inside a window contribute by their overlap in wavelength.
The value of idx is -0.23 mag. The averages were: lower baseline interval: 28.5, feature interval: 32.5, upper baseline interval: 20.4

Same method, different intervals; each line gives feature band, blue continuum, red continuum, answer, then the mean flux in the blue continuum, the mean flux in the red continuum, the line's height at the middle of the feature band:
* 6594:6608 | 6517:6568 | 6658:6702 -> -0.04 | 32.6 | 22.8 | 28.5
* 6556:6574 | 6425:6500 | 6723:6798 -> -0.21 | 27.7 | 20.1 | 25.1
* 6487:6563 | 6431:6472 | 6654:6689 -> -0.21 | 27.4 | 23.2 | 26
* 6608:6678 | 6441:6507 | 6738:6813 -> -0.08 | 28.6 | 20.2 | 23.9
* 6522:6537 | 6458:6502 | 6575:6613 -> -0.16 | 28.6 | 29.7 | 29.1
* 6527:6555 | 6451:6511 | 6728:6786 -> -0.22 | 29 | 20.3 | 27.1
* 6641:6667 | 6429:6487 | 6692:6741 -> -0.07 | 27.9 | 20.7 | 22.4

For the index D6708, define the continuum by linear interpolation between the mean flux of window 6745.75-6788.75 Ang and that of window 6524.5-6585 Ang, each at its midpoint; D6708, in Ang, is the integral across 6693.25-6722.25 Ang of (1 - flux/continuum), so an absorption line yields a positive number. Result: 2.6 Ang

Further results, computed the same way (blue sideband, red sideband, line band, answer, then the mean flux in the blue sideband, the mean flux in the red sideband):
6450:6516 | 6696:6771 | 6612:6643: -3.70 Ang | 29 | 20.5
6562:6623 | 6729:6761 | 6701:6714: -0.27 Ang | 29.3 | 20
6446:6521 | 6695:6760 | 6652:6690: -1.13 Ang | 29.1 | 20.4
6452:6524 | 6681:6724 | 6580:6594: -2.44 Ang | 29.5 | 21.1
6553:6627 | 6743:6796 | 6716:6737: 3.24 Ang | 29.5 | 20.1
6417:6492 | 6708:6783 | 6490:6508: -1.61 Ang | 27.6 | 20.2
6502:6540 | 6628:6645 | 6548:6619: -1.79 Ang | 32.5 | 26.5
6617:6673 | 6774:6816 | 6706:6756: 5.07 Ang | 25.2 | 20.1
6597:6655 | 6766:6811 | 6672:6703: 2.65 Ang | 27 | 20.3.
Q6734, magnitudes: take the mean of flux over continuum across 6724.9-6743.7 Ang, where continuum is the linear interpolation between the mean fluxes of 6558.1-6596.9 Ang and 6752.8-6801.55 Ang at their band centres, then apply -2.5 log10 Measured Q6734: 0.11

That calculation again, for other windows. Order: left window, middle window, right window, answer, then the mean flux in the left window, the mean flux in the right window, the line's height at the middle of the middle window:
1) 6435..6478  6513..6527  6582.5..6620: -0.13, 28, 29.5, 28.6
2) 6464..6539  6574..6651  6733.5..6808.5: -0.07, 30.6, 20.2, 26.3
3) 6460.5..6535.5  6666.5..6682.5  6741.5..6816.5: -0.01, 30.2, 20.2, 23.9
